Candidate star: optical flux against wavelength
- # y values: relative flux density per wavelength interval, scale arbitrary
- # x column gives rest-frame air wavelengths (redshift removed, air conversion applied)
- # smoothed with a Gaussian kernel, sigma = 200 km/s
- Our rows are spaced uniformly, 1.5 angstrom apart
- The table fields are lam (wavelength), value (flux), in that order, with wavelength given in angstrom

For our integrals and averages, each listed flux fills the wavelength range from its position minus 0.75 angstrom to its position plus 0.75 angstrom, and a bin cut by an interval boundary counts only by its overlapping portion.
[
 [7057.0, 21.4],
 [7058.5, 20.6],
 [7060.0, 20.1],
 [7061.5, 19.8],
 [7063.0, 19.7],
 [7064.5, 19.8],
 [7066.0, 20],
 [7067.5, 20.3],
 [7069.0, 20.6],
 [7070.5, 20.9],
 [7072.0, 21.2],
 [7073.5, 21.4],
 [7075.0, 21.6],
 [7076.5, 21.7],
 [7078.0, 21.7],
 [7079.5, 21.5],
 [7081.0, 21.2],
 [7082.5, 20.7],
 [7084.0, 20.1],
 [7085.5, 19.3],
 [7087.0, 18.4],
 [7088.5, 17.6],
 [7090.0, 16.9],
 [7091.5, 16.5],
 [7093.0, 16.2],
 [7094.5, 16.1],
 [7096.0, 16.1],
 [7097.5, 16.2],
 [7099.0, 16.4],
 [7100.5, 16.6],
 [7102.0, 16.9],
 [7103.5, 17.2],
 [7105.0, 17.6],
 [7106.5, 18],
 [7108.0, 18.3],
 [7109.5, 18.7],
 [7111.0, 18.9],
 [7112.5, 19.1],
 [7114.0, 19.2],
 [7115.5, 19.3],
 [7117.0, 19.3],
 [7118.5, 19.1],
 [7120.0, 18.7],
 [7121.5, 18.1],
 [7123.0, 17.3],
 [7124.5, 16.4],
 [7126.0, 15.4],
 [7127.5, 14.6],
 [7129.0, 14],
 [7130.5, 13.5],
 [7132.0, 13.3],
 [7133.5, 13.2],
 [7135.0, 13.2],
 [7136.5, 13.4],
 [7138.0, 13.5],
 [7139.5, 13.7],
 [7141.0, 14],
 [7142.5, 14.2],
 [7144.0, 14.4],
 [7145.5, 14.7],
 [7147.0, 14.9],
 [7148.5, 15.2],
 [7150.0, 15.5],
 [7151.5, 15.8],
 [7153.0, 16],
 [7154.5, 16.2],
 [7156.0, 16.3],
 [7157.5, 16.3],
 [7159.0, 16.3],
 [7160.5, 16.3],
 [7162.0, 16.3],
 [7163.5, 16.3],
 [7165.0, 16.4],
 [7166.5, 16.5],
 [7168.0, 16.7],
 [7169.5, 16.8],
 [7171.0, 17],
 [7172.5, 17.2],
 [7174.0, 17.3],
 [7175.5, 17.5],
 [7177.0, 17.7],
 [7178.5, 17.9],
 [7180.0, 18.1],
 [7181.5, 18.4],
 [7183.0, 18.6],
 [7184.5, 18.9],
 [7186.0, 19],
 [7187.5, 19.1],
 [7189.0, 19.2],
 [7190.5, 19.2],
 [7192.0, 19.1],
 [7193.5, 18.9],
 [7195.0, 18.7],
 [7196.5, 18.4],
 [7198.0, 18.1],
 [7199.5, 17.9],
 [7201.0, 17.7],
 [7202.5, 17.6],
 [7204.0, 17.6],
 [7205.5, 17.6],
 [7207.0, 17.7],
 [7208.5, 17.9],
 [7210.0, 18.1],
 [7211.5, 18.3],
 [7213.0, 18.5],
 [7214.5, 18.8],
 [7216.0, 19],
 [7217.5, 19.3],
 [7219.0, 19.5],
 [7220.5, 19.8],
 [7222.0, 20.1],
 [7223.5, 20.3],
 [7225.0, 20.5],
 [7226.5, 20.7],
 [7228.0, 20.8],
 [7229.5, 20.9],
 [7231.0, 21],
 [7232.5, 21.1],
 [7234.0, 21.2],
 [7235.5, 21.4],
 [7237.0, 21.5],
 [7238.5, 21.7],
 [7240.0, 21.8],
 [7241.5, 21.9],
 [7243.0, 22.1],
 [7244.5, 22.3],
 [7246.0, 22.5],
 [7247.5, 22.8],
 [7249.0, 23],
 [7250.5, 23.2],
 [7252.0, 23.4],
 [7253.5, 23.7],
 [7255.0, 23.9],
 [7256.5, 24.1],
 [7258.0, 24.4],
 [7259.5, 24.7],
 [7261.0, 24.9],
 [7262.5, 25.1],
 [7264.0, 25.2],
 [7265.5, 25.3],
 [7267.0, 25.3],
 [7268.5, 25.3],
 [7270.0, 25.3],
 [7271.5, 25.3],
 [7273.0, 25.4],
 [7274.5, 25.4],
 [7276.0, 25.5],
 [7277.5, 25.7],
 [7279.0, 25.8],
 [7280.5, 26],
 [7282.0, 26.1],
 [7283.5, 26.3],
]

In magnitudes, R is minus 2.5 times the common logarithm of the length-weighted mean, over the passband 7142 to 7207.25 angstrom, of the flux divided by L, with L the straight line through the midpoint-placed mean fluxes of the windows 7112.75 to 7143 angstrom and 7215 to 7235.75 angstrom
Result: 0.05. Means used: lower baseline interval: 15.7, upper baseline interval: 20.4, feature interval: 17.2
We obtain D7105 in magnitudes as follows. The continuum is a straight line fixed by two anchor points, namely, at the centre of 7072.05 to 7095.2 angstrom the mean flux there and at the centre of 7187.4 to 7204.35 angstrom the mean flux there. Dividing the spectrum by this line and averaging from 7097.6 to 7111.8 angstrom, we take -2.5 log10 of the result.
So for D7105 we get 0.10 mag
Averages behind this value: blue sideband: 19.5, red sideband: 18.5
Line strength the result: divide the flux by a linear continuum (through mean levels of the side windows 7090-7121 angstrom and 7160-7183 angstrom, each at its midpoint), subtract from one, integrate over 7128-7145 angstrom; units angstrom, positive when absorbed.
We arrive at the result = 3.6 angstrom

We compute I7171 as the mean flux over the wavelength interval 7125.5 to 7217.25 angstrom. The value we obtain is 16.7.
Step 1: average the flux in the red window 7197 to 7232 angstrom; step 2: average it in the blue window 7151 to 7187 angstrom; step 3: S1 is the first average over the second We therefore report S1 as 1.1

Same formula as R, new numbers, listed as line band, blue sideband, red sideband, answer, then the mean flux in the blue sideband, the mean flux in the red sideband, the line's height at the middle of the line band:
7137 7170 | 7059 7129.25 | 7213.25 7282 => 0.289 mag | 18.7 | 22.8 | 20.3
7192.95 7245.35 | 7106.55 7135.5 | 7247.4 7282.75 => 0.136 mag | 16.9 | 24.8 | 22.3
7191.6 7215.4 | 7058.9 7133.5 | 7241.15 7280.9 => 0.220 mag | 18.4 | 24.4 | 22.3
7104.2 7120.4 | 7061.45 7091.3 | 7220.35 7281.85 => 0.113 mag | 20.2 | 23.2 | 20.8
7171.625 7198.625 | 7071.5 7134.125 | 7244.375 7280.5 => 0.161 mag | 17.9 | 24.5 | 21.3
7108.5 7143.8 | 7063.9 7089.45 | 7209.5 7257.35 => 0.273 mag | 20.4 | 21.2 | 20.7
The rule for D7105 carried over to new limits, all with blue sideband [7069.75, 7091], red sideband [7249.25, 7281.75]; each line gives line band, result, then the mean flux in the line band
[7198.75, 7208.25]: 0.30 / 17.7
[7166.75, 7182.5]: 0.28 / 17.4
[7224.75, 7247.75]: 0.13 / 21.5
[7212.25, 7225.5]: 0.21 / 19.5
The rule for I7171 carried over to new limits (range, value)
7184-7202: 18.7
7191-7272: 21.2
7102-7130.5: 17.6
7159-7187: 17.4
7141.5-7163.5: 15.6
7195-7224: 18.5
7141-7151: 14.8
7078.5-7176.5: 16.7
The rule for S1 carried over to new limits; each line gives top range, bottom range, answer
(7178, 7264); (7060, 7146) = 1.16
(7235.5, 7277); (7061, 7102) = 1.25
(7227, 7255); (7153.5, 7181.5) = 1.31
